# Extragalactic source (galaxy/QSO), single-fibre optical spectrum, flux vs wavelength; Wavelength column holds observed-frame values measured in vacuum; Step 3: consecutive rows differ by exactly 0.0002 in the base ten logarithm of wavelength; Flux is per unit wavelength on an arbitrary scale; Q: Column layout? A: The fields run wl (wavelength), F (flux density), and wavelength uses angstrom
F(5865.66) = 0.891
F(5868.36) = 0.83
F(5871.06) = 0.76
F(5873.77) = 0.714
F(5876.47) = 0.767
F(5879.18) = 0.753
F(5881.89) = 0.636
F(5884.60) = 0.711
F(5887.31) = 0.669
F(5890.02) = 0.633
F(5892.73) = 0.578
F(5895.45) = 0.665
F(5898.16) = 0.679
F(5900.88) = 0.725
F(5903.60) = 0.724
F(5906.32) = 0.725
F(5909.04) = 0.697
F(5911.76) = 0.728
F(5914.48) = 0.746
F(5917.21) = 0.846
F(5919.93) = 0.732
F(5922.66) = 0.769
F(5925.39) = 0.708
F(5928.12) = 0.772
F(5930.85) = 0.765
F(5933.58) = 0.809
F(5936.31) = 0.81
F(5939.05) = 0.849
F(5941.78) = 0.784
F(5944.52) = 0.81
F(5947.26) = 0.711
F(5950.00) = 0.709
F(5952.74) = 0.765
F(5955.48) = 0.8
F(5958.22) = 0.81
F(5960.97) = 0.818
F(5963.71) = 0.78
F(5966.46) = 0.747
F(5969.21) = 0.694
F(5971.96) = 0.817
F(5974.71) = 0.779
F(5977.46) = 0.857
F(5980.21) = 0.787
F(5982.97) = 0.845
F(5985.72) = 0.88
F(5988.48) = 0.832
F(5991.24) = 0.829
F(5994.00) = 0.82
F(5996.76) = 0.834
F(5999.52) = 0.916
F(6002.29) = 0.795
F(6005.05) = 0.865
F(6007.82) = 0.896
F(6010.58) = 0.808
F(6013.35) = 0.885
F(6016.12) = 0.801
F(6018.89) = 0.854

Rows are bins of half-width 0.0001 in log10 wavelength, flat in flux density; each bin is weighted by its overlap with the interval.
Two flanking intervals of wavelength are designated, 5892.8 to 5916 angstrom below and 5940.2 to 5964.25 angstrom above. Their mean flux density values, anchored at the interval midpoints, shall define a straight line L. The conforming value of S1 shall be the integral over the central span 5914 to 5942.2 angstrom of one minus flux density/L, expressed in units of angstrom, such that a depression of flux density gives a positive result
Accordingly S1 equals -1.6 angstrom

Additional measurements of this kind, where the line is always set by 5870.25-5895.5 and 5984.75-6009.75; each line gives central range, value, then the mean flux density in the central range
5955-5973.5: 0.5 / 0.78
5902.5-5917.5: -0.2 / 0.737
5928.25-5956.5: -0.3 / 0.781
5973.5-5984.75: 0.1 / 0.82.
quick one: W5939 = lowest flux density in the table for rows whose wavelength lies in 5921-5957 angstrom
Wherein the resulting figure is 0.708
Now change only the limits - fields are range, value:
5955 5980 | 0.694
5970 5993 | 0.779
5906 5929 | 0.697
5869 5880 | 0.714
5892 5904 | 0.578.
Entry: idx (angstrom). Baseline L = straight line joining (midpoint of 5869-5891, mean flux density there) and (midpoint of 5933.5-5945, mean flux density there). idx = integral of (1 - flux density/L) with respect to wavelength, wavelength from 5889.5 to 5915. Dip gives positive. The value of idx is 2.0 angstrom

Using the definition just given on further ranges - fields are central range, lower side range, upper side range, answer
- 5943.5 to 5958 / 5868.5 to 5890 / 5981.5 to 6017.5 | 0.59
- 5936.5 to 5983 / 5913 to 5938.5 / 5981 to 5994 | 1.50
